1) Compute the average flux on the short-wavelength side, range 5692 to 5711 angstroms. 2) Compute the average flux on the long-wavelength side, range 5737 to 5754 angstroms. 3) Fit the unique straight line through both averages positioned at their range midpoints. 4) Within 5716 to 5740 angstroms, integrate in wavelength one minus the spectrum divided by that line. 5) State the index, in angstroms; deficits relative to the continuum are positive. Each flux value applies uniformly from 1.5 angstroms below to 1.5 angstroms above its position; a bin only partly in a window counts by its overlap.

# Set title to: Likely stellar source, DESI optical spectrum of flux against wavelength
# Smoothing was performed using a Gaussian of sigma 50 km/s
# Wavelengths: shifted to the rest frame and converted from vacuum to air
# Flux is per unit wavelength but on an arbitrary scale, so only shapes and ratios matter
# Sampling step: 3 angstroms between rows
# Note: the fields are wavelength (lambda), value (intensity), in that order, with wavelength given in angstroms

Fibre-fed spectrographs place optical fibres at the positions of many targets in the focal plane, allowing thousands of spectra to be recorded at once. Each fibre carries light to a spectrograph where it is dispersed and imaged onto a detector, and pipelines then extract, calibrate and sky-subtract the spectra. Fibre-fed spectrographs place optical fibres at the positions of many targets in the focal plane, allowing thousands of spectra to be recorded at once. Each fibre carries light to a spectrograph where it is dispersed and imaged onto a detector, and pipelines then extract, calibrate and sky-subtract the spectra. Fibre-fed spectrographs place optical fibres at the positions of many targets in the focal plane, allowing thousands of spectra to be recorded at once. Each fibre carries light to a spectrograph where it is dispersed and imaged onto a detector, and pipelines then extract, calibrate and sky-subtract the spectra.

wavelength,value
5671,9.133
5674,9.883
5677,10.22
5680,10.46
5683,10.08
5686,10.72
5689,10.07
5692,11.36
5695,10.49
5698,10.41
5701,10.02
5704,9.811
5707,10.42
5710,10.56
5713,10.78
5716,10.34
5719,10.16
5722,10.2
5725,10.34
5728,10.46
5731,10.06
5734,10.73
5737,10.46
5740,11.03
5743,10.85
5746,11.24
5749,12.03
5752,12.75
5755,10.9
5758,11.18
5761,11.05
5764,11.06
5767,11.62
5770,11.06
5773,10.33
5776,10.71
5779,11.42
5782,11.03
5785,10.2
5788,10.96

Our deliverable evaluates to 1.4 angstroms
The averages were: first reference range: 10.4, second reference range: 11.5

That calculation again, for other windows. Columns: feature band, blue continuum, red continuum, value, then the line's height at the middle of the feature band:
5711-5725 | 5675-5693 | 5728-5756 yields 0.58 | 10.8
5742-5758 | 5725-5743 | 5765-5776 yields -1.20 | 10.7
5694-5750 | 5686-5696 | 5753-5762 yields 1.80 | 10.9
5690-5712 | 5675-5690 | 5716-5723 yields -0.39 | 10.3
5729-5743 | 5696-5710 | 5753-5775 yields 0.10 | 10.7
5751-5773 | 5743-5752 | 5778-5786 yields 0.16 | 11.4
